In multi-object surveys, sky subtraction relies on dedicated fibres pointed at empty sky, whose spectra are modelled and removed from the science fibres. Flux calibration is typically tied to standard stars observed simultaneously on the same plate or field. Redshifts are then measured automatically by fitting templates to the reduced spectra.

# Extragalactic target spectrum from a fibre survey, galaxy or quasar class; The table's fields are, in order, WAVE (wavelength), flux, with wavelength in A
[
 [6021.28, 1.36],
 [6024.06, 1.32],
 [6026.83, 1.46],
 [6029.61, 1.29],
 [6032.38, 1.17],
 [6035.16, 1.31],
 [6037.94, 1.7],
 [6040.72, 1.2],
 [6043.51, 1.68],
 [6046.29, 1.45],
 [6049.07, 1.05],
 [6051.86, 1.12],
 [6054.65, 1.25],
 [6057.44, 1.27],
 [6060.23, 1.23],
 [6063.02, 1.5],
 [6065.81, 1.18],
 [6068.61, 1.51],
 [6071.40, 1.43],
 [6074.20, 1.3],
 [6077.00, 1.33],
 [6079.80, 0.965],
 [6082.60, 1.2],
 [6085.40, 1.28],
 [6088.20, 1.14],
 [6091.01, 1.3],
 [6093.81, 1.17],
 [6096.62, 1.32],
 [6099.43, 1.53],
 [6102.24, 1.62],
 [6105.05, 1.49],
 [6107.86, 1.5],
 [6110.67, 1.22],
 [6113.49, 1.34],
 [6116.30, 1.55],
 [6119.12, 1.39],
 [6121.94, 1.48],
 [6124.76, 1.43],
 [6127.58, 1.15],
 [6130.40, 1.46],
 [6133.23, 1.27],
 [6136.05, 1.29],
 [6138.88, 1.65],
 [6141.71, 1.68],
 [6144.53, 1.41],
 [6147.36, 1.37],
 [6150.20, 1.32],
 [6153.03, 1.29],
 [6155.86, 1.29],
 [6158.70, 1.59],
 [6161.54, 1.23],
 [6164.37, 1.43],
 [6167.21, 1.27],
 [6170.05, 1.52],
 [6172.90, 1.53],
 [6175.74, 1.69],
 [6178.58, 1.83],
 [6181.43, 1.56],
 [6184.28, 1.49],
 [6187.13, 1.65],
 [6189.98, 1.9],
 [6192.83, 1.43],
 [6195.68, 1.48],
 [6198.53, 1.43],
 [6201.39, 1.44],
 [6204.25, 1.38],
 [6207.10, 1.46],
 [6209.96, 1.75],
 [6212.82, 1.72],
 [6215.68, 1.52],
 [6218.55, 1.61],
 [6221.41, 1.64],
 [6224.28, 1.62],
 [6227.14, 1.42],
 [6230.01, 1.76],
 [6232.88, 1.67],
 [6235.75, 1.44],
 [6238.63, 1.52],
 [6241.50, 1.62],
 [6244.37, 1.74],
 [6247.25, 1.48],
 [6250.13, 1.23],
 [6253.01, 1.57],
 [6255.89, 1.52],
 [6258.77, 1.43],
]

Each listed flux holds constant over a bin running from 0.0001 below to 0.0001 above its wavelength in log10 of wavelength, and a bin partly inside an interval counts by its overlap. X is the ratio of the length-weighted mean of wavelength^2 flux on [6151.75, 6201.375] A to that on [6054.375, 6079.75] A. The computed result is 1.2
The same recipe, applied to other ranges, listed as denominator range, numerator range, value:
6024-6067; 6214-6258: 1.25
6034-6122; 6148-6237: 1.18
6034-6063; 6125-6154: 1.08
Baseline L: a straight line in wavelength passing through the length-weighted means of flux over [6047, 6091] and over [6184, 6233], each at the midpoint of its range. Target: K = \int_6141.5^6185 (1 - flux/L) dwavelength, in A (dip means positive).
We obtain 0.3 A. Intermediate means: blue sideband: 1.25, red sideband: 1.58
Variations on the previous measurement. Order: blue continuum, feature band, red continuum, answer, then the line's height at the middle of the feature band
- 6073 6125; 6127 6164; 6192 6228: 0.8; 1.42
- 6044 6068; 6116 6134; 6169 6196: 1.0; 1.46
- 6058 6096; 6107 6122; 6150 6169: -1.1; 1.31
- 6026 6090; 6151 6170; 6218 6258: 1.1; 1.45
